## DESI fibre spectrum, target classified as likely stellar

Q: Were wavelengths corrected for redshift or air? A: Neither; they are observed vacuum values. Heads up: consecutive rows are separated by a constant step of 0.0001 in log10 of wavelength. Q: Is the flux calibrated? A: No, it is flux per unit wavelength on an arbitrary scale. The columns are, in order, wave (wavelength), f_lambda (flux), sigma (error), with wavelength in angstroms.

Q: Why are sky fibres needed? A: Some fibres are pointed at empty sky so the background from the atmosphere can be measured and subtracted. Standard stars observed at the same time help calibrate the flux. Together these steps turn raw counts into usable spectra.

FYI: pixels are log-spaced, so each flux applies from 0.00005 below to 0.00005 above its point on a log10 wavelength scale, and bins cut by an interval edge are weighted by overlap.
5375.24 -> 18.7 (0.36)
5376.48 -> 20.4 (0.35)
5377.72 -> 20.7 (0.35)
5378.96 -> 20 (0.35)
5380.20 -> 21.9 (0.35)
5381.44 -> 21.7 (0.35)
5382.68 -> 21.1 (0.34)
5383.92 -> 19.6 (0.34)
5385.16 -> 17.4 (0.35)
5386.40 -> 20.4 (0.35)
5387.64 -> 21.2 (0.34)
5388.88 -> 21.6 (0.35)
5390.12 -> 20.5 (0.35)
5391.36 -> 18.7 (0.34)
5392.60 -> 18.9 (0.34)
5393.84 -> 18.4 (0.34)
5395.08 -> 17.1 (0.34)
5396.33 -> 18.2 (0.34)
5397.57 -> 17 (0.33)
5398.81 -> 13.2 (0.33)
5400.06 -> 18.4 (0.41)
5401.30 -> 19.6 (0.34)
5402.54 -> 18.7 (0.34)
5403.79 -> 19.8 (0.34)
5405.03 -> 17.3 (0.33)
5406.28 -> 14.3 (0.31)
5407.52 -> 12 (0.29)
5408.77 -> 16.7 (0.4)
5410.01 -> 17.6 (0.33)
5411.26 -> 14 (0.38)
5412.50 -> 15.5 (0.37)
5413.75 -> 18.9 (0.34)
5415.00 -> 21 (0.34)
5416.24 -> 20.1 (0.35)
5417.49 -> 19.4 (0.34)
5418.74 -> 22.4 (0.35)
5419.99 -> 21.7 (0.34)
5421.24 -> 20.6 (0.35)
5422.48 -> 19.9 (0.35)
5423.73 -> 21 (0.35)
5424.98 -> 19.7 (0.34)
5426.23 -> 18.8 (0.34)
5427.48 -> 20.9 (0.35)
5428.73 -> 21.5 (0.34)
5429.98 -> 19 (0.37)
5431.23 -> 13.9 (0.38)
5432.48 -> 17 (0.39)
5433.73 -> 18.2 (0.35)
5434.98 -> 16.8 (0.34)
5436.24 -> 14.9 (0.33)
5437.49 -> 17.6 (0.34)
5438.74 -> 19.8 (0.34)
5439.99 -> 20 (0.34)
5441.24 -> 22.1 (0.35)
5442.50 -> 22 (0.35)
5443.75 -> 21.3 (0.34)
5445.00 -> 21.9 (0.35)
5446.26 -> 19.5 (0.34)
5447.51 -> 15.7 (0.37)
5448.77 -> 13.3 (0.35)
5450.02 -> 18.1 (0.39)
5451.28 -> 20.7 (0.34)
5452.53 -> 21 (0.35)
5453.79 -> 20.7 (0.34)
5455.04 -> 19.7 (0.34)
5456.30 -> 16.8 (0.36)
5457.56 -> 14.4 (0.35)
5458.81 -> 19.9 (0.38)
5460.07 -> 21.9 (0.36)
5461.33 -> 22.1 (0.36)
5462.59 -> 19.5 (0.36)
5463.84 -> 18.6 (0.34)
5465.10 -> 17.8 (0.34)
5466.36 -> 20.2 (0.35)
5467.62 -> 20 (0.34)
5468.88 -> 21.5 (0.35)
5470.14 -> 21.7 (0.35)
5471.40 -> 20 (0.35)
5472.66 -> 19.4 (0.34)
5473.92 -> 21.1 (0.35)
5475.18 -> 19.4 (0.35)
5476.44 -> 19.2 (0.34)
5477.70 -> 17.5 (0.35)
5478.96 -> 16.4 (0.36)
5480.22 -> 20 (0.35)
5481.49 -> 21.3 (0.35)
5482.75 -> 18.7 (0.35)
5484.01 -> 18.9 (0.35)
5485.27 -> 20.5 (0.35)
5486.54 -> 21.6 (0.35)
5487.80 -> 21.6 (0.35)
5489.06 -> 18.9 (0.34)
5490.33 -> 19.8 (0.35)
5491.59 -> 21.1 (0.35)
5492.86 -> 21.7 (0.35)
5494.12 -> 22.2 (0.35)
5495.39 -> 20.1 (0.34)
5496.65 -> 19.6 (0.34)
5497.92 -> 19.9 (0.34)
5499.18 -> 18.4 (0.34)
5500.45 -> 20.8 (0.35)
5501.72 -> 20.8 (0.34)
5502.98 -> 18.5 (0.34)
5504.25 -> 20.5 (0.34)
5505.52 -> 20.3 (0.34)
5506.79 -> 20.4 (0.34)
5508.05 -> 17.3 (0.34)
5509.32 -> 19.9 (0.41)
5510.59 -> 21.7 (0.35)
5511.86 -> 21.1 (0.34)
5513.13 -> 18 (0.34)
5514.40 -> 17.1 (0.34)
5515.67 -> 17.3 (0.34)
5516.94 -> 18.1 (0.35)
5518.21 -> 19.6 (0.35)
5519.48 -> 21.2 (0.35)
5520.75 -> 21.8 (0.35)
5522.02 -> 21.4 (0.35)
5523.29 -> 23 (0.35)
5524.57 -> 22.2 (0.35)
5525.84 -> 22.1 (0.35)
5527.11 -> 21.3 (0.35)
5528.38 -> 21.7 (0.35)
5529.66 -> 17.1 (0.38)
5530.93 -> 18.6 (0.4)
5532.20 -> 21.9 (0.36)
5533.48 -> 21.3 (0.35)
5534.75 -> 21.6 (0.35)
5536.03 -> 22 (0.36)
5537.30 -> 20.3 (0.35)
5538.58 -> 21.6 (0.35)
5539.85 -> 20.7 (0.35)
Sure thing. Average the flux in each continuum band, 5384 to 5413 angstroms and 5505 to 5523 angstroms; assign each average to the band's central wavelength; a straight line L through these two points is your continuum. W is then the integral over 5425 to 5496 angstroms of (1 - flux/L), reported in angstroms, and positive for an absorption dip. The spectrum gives -2.40 angstroms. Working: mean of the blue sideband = 17.7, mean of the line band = 19.4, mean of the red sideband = 19.7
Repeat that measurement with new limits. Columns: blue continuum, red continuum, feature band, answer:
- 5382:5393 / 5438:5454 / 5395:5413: 2.96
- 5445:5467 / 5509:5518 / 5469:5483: -0.50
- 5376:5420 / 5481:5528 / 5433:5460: 0.79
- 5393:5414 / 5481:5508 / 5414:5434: -2.40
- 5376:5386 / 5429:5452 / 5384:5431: 2.02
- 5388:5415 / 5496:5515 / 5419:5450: -1.45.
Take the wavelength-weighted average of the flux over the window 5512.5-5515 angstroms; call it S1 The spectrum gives 17.6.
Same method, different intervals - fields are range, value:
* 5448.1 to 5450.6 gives 15.6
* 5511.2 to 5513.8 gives 19.5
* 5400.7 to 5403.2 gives 19.1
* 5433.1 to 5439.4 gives 17.5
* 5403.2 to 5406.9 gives 17.1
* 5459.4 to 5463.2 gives 21.1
